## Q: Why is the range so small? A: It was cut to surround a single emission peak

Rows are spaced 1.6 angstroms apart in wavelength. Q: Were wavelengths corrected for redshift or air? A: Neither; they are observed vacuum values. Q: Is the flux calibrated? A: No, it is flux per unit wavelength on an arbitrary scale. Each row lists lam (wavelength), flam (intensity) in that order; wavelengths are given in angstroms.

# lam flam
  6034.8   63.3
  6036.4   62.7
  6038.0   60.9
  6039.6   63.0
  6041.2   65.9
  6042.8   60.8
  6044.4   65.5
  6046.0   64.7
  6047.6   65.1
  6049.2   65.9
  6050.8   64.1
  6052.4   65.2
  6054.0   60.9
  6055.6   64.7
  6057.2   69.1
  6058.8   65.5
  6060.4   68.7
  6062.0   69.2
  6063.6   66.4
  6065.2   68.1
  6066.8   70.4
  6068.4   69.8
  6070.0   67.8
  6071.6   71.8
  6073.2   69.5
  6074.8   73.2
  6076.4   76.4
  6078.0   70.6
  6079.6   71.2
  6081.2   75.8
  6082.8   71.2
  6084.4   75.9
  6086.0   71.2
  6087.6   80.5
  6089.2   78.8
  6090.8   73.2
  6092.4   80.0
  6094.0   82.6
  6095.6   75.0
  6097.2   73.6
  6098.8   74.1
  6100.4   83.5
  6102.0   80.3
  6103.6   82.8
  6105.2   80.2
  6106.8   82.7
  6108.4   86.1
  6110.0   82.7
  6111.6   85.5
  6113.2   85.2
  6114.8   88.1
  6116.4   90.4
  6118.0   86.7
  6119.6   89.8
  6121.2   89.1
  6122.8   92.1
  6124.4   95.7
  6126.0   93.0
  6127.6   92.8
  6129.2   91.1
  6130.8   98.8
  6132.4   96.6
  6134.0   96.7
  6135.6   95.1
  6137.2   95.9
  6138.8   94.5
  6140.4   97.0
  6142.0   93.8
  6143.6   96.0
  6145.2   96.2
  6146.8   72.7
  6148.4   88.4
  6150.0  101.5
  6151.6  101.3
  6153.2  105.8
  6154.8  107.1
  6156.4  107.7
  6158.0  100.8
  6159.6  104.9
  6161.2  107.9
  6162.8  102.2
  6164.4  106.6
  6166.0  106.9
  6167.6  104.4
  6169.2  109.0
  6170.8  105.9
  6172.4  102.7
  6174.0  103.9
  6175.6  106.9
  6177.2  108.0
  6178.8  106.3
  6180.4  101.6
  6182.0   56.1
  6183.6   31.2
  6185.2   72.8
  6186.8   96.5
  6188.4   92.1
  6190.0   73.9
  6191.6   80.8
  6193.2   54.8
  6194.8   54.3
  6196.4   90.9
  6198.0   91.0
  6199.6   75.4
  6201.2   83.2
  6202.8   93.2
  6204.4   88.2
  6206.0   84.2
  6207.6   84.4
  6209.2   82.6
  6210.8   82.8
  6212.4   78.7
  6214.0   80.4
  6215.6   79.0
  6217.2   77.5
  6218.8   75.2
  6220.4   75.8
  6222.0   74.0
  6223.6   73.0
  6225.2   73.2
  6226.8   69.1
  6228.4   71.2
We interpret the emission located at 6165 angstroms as C IV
